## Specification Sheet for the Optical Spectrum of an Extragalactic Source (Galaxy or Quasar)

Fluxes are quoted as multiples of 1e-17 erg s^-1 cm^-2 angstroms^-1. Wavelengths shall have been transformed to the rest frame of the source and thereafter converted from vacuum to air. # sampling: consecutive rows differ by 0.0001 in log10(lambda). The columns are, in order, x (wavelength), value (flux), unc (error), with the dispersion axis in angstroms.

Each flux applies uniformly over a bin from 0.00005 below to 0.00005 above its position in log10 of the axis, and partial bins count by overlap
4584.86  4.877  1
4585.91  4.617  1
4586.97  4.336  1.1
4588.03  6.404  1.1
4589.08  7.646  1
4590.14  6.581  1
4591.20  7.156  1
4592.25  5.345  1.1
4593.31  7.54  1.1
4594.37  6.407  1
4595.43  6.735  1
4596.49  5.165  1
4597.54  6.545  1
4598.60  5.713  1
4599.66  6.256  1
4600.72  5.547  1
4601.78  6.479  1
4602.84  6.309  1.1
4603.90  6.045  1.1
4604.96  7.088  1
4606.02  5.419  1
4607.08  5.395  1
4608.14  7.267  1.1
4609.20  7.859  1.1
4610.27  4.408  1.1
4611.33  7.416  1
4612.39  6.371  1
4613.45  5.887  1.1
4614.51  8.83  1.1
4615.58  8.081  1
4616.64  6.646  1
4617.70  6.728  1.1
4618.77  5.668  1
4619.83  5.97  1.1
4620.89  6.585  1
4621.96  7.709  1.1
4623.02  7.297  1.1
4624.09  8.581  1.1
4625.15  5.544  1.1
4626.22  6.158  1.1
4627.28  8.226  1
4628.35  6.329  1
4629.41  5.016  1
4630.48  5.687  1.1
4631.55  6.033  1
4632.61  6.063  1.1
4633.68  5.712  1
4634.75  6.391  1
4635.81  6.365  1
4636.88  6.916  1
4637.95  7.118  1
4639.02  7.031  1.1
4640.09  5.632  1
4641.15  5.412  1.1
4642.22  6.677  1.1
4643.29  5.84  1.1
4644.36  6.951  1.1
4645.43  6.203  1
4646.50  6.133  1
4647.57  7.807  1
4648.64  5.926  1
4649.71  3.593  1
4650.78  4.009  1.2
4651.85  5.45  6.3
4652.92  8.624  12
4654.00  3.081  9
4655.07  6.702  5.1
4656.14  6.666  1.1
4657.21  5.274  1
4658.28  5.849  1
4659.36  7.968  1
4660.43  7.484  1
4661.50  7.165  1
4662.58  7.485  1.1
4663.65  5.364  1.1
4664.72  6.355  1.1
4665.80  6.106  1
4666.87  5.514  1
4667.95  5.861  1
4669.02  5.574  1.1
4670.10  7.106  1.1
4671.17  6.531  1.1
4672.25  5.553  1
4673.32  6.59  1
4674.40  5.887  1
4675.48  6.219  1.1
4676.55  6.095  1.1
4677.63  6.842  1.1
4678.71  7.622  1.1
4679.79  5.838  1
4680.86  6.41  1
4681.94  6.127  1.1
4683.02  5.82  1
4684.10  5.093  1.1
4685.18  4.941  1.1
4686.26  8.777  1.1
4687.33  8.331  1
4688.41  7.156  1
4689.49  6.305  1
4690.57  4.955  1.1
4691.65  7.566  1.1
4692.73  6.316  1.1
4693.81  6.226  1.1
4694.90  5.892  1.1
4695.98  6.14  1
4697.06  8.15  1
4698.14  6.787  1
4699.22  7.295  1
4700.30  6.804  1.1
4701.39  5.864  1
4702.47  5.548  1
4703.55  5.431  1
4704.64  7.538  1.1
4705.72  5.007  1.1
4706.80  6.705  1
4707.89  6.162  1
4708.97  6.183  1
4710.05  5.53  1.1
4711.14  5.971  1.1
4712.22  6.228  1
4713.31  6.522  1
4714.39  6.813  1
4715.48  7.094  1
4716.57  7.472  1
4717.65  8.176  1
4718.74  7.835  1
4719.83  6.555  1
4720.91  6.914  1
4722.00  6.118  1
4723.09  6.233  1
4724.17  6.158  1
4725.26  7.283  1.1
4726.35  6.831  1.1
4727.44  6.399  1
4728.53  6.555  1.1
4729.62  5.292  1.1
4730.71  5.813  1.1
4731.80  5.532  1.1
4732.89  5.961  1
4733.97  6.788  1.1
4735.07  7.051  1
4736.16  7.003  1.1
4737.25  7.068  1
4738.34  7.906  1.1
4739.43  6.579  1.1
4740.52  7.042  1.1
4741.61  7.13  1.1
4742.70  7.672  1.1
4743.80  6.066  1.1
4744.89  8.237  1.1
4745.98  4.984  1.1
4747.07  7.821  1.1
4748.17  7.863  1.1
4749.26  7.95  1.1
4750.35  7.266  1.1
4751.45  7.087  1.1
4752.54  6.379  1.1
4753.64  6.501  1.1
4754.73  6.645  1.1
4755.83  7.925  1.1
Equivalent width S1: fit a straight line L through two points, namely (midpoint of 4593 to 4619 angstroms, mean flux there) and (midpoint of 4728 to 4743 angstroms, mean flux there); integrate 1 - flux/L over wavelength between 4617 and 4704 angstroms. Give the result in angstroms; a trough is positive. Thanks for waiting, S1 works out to 2.7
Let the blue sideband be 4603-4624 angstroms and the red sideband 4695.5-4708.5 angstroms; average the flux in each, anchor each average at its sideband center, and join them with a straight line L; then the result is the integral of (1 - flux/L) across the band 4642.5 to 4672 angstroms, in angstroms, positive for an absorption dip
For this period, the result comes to 1.8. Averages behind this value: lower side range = 6.7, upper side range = 6.45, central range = 6.17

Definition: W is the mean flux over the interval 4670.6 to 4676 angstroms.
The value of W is 6.16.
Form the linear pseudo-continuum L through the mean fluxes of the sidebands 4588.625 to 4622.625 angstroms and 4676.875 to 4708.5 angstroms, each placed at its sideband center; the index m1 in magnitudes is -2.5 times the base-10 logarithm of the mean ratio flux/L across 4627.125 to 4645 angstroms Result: 0.04 mag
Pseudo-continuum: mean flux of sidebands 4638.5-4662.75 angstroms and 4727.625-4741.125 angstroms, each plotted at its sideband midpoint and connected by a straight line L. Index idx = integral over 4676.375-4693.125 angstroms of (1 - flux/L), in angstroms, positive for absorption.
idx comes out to -0.5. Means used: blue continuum 6.2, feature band 6.52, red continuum 6.55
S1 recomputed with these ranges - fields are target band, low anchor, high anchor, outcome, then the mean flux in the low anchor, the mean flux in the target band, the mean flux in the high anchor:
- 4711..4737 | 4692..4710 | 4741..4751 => 0.7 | 6.37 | 6.62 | 7.22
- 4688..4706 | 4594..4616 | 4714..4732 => 0.5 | 6.43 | 6.42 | 6.67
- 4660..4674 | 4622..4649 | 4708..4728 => 0.4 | 6.47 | 6.35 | 6.67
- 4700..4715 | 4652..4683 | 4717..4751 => 1.1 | 6.33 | 6.16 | 6.84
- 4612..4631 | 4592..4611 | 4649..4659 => -2.5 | 6.22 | 6.74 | 5.52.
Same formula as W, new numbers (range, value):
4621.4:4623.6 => 7.49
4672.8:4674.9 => 6.23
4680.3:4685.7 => 5.68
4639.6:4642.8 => 5.92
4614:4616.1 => 8.42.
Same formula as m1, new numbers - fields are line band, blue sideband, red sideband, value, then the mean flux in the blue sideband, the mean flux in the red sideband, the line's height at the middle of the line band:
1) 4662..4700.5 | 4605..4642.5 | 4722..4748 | 0.03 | 6.53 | 6.68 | 6.61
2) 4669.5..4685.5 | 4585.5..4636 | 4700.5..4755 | 0.06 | 6.41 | 6.66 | 6.55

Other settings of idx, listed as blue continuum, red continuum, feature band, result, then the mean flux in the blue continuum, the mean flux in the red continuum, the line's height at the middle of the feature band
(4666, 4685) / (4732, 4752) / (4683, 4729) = 0.0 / 6.13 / 7.06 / 6.56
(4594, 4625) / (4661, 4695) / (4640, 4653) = 1.0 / 6.56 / 6.37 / 6.45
